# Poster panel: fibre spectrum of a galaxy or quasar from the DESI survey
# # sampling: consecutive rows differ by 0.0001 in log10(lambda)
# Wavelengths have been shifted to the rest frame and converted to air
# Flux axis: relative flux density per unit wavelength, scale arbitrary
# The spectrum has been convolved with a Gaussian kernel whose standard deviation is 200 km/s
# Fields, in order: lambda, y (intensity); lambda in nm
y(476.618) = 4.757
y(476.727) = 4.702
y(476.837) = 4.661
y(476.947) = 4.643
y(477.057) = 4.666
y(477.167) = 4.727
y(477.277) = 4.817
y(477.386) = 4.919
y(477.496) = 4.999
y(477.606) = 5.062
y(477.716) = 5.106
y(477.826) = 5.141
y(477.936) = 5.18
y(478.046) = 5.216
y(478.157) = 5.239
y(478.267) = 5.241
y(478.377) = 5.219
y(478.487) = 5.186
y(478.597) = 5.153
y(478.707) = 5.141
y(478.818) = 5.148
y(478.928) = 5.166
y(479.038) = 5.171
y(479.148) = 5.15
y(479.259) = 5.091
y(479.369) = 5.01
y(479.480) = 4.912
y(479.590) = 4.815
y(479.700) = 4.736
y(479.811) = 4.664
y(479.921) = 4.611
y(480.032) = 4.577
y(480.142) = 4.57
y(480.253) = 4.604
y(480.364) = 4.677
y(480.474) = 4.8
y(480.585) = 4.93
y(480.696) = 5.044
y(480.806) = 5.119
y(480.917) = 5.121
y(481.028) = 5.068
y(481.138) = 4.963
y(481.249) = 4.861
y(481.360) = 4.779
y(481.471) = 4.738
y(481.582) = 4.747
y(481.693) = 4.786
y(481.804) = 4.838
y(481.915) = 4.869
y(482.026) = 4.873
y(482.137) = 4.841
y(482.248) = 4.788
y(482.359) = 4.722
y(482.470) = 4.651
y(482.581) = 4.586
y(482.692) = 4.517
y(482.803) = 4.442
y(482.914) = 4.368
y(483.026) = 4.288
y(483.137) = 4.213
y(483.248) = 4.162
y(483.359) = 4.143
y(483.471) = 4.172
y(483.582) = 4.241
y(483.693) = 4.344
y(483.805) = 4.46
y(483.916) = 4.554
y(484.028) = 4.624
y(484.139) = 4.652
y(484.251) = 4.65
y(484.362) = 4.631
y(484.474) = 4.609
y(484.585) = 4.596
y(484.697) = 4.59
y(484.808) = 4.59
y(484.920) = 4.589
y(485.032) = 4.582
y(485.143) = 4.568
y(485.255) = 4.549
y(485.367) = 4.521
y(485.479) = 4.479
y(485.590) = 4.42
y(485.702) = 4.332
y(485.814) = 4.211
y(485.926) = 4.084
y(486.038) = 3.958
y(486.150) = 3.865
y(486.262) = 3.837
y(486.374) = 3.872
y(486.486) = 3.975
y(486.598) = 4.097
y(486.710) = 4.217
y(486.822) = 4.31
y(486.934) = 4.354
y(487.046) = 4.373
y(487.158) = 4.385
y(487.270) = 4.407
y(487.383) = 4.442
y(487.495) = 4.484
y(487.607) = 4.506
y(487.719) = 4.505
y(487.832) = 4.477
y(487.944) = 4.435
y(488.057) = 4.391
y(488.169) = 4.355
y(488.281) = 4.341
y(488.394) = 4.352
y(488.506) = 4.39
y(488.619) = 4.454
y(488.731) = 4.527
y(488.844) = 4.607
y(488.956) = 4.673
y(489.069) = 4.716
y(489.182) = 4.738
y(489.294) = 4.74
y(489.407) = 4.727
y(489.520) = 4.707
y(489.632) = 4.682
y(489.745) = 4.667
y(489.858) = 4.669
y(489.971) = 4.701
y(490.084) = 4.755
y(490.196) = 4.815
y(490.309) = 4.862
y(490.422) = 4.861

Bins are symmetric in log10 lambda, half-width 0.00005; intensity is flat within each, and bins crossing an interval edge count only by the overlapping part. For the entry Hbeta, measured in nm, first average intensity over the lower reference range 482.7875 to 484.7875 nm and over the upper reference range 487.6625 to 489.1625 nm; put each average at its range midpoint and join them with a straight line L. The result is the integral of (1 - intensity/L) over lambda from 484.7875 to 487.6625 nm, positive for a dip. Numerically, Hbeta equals 0.10 nm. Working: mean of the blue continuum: 4.43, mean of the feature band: 4.3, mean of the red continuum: 4.48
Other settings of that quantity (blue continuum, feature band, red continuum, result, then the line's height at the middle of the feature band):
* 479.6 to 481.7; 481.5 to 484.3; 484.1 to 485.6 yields 0.09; 4.69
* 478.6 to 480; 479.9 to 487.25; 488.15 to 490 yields 0.43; 4.8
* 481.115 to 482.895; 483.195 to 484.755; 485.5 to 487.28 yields 0.01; 4.48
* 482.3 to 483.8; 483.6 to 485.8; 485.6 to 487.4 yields -0.13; 4.28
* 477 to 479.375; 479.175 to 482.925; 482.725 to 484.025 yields -0.11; 4.66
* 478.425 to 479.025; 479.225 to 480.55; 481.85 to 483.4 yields 0.06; 4.98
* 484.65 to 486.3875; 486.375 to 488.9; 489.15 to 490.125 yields 0.08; 4.52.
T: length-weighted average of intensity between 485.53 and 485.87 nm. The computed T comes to 4.33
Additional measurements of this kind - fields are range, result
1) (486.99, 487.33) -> 4.38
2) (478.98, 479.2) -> 5.17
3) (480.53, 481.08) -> 5.05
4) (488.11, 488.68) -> 4.39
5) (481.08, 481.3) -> 4.93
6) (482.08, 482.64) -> 4.72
